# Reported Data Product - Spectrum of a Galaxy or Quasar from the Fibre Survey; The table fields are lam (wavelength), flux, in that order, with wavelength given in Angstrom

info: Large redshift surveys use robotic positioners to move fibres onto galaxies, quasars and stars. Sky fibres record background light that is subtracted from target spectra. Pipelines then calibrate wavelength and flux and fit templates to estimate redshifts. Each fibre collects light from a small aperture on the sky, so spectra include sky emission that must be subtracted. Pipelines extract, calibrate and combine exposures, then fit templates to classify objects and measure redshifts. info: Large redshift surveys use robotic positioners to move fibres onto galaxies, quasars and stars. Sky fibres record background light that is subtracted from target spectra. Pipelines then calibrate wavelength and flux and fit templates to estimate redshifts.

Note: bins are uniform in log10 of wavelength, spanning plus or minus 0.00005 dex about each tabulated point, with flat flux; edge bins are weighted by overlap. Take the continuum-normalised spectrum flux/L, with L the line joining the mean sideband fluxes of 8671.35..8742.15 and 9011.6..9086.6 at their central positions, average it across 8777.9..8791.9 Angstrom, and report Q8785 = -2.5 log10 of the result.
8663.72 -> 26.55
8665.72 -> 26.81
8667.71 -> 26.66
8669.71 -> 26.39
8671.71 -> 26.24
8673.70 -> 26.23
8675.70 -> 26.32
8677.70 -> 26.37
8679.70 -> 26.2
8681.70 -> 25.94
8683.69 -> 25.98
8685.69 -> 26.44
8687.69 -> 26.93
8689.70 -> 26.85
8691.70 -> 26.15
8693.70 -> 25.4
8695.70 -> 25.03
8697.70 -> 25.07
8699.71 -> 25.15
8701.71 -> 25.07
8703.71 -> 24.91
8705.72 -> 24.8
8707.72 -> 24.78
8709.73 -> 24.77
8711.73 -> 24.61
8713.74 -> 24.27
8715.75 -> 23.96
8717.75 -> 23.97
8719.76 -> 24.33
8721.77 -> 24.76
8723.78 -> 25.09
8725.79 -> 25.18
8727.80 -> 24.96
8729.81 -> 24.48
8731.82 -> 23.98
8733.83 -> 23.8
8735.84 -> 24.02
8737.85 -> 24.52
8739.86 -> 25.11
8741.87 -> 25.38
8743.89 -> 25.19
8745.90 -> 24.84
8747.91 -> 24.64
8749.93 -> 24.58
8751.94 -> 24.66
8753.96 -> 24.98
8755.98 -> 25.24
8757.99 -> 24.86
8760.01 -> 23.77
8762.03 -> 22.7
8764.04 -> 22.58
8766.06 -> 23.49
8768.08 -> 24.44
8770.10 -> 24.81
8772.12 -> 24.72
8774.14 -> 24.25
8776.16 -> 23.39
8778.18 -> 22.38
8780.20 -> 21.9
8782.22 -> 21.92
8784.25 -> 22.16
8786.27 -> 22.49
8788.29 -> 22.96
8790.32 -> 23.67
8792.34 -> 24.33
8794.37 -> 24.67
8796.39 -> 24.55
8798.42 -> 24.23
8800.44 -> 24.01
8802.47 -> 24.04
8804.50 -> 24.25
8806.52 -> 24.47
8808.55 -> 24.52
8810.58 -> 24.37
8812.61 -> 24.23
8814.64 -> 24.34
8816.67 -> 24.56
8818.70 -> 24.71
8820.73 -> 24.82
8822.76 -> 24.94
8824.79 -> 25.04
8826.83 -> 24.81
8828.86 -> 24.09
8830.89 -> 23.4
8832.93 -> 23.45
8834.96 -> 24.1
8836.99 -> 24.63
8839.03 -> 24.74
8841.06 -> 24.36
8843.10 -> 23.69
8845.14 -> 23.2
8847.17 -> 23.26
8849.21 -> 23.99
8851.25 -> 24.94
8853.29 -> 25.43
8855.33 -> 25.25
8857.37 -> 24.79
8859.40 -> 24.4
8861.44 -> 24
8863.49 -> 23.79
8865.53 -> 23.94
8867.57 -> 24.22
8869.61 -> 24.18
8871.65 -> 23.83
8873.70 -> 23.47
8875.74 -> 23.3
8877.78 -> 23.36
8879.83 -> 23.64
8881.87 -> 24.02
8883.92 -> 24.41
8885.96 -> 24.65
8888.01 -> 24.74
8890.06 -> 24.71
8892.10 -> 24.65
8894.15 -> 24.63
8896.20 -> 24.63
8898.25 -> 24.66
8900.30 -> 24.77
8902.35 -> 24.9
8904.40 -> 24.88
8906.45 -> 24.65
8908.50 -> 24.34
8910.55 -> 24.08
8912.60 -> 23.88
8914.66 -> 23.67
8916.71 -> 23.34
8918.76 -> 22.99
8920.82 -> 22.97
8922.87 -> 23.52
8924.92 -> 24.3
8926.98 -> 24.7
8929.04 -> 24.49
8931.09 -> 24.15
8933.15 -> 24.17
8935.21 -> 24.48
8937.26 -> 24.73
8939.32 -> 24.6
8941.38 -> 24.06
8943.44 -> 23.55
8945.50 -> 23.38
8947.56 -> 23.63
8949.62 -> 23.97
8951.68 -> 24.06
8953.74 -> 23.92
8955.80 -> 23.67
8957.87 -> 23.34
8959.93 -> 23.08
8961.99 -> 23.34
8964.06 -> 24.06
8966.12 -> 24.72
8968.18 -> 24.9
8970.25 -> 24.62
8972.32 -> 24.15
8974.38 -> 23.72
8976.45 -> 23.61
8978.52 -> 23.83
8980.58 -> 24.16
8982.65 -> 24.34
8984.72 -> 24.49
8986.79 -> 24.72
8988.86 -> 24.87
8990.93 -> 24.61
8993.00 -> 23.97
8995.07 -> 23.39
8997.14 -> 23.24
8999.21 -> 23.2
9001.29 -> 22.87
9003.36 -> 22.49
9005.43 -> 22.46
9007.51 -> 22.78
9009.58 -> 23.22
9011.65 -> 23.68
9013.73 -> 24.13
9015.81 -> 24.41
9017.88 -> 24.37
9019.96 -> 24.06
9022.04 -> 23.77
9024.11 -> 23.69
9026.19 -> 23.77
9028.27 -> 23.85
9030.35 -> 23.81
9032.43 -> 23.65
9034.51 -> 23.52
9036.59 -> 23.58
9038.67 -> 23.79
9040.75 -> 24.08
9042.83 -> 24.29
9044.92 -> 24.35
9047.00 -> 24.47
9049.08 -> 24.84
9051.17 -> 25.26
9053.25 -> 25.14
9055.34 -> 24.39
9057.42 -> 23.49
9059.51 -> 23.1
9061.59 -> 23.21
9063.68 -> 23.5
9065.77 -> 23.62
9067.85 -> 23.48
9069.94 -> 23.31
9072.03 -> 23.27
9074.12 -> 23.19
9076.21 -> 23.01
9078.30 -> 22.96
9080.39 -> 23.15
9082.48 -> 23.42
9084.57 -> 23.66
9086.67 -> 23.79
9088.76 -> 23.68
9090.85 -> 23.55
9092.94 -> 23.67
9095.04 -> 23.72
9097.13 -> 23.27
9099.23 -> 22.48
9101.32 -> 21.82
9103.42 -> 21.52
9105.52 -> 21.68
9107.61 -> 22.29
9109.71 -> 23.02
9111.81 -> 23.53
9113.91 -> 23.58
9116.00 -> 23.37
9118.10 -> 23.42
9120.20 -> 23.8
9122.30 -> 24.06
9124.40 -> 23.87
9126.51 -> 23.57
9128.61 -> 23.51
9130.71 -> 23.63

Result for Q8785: 0.105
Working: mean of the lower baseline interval 25.2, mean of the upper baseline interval 23.8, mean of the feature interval 22.6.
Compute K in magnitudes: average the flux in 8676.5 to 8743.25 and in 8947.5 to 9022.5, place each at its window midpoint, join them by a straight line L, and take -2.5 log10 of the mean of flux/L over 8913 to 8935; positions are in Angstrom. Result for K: 0.01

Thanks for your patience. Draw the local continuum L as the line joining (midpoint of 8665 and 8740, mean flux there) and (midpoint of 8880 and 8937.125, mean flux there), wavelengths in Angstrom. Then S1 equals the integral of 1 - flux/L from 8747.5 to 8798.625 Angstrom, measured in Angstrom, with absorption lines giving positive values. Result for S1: 2.4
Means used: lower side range 25.3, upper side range 24.3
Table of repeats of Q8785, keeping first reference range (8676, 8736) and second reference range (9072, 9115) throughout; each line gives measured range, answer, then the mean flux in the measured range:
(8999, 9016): 0.02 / 23.2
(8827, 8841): 0.01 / 24.1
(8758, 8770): 0.05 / 23.6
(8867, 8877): 0.02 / 23.8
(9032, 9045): -0.02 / 23.9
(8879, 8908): -0.02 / 24.6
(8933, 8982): -0.01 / 24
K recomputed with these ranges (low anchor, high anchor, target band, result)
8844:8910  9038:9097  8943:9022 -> 0.01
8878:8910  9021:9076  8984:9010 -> 0.02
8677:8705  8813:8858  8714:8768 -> 0.04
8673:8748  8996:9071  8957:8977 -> 0.00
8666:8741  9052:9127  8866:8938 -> 0.00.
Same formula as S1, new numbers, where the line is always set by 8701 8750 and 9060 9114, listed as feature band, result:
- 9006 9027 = -0.31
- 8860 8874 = 0.05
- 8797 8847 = -0.09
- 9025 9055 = -1.10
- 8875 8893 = -0.15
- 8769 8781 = 0.40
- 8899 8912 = -0.38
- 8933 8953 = -0.28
